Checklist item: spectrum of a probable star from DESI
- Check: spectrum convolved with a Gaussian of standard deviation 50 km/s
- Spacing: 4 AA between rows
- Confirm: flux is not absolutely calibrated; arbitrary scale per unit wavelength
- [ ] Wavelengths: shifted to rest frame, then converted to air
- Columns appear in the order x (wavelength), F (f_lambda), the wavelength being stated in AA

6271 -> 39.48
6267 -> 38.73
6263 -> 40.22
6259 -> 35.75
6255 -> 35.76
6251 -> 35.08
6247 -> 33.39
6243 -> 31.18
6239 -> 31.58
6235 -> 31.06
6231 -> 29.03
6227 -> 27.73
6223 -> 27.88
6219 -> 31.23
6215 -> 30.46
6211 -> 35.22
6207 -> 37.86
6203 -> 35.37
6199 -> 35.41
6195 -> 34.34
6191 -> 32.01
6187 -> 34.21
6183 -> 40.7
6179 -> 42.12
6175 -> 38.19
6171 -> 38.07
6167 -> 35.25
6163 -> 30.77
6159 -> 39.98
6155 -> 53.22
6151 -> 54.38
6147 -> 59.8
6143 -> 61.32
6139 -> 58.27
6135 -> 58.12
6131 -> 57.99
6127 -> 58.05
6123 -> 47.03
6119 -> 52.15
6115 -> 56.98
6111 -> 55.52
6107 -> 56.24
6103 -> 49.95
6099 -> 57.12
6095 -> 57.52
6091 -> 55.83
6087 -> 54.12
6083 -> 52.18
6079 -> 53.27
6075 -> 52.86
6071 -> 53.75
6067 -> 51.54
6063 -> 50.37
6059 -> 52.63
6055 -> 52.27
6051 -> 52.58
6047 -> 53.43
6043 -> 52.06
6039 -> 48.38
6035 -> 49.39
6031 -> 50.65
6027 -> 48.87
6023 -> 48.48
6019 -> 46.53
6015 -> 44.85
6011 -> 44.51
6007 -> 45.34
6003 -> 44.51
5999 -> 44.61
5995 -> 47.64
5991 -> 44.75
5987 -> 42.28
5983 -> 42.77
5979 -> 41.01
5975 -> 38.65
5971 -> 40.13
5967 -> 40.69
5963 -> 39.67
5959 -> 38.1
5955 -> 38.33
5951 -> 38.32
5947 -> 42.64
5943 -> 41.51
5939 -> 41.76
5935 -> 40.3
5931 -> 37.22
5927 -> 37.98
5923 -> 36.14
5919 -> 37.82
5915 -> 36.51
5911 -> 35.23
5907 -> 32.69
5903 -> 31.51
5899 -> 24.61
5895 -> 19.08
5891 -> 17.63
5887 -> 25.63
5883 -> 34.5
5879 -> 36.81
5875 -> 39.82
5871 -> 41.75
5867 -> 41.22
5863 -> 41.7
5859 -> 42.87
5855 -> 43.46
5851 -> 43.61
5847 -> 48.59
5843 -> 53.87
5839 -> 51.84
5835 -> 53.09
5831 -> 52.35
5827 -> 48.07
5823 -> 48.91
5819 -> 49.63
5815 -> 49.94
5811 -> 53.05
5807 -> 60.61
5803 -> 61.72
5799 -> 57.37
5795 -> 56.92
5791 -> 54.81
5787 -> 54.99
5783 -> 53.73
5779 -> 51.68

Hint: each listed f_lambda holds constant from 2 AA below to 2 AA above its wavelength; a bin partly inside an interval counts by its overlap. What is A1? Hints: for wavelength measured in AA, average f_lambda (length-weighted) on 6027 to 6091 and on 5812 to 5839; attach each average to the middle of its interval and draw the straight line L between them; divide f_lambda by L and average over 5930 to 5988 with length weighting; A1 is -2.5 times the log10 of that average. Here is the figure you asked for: 0.265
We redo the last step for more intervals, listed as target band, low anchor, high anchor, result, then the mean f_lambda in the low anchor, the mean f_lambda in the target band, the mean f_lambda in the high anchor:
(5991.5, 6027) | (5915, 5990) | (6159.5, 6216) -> -0.18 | 39.7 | 45.9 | 35.9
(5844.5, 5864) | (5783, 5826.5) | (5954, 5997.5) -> 0.14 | 54.5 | 44.4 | 41.4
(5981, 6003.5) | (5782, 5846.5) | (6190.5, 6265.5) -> 0.01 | 53.7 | 44.4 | 33.2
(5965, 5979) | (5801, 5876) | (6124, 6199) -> 0.19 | 48.9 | 40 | 45.7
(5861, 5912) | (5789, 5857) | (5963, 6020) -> 0.45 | 52.2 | 32.4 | 43.3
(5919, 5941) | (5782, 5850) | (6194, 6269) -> 0.23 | 53.4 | 38.6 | 33.5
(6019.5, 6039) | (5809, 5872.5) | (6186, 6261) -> -0.21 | 47.8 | 49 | 32.9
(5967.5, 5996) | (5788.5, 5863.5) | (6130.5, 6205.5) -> 0.14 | 51.4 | 42.2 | 43.9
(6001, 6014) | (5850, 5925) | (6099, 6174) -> -0.05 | 34.8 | 44.8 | 51.3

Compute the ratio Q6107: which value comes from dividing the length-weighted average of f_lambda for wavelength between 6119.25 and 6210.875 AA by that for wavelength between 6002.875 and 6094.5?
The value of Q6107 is 0.9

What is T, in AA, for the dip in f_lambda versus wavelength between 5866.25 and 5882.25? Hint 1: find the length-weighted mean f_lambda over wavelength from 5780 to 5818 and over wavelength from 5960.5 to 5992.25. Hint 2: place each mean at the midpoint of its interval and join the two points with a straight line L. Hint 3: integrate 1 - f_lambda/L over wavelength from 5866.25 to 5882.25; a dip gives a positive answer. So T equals 3.27 AA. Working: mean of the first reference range 55.6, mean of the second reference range 41.1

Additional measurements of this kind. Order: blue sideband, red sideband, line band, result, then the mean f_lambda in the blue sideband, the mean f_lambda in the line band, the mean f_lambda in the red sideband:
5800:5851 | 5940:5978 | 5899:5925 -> 5.9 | 52.4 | 34.2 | 39.9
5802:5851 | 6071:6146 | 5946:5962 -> 4.3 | 52.1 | 39.2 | 55.3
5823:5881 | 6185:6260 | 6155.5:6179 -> -2.2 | 45.8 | 38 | 32.8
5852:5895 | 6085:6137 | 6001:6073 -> -0.4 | 35.9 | 49.5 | 55.1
